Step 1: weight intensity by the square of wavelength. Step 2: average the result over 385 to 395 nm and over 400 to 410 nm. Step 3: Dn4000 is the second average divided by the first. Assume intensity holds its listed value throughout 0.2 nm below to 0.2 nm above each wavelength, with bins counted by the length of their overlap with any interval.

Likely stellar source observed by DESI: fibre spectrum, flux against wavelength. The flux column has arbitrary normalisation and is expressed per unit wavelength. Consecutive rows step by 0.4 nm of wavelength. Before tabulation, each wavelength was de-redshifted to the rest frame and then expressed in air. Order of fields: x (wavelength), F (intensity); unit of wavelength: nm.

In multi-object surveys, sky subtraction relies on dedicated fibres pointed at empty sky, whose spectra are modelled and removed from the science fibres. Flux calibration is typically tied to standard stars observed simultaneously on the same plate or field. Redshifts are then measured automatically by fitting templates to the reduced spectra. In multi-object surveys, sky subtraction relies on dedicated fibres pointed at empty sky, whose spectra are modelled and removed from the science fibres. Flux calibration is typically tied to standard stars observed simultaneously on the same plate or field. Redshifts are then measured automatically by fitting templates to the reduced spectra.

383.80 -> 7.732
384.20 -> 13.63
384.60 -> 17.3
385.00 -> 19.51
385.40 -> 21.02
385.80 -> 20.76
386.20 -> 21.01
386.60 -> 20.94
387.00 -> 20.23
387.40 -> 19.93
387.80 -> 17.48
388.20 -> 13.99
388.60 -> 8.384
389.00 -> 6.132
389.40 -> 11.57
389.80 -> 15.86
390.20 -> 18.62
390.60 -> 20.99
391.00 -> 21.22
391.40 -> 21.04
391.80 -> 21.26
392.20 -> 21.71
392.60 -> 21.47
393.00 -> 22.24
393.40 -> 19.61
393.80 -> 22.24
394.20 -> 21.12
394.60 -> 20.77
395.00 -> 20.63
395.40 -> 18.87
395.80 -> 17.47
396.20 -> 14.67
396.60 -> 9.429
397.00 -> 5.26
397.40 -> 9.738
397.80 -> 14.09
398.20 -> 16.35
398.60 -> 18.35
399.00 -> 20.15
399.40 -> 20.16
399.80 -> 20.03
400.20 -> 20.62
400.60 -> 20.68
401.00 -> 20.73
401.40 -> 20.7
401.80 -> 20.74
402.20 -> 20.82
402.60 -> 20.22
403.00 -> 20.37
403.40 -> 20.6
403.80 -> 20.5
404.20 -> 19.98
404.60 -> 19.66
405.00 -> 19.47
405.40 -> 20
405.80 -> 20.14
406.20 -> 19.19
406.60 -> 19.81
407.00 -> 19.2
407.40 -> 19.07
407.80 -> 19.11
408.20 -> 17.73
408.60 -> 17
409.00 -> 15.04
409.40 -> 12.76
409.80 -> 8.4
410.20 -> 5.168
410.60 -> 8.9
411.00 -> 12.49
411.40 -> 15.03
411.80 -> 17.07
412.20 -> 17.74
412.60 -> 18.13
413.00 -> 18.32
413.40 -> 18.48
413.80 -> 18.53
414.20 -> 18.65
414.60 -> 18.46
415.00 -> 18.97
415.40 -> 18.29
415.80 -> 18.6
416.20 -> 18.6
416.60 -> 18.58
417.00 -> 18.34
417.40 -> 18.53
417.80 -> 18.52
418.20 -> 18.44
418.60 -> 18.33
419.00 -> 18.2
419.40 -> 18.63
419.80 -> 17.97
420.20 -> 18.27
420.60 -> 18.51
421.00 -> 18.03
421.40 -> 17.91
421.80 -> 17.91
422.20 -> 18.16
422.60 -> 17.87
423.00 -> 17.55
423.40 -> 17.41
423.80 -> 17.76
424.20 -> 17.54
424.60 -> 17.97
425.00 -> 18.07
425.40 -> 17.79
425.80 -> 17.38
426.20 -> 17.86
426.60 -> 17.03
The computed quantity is 1.08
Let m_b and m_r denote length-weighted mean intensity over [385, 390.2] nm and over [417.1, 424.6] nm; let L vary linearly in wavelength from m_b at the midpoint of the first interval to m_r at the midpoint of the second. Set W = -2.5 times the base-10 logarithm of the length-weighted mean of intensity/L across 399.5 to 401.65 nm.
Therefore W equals -0.19 mag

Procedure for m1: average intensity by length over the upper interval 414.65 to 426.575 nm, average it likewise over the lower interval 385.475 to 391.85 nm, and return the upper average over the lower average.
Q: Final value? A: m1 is 1.04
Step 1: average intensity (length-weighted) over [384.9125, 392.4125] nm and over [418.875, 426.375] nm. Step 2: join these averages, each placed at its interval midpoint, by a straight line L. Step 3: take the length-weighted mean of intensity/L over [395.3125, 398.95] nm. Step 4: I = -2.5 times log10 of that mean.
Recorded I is 0.28 mag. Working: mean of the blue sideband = 18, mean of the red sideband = 17.9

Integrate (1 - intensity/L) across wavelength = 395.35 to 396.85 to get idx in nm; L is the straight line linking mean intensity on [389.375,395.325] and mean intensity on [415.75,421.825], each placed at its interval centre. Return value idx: 0.42 nm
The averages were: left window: 20.2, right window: 18.3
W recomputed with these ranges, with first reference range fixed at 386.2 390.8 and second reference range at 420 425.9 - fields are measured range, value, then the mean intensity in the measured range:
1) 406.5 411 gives 0.18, 14.5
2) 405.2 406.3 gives -0.17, 19.8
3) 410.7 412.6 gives 0.12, 15.5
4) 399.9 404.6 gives -0.22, 20.5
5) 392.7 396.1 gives -0.23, 20.2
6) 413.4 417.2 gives -0.06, 18.6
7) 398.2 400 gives -0.16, 19.3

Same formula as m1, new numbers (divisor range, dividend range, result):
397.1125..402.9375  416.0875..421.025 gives 0.99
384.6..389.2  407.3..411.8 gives 0.80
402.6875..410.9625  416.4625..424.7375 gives 1.06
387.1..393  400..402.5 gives 1.19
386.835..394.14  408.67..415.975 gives 0.86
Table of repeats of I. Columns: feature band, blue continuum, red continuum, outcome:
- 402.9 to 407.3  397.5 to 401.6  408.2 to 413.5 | -0.19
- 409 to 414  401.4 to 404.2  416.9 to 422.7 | 0.33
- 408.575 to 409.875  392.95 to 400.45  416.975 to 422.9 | 0.32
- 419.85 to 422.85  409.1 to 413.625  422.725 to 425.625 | -0.07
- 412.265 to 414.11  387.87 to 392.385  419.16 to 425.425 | -0.05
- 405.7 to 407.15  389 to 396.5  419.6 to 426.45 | -0.06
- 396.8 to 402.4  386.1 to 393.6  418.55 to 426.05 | 0.02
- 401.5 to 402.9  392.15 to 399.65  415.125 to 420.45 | -0.16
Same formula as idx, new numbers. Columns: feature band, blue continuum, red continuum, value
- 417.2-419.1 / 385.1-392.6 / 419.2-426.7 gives -0.05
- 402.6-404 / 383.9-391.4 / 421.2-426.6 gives -0.25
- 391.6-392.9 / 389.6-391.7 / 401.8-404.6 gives -0.12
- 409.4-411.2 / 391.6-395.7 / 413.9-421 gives 0.94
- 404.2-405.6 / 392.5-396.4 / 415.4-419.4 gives -0.04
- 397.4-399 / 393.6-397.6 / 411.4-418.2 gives 0.04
